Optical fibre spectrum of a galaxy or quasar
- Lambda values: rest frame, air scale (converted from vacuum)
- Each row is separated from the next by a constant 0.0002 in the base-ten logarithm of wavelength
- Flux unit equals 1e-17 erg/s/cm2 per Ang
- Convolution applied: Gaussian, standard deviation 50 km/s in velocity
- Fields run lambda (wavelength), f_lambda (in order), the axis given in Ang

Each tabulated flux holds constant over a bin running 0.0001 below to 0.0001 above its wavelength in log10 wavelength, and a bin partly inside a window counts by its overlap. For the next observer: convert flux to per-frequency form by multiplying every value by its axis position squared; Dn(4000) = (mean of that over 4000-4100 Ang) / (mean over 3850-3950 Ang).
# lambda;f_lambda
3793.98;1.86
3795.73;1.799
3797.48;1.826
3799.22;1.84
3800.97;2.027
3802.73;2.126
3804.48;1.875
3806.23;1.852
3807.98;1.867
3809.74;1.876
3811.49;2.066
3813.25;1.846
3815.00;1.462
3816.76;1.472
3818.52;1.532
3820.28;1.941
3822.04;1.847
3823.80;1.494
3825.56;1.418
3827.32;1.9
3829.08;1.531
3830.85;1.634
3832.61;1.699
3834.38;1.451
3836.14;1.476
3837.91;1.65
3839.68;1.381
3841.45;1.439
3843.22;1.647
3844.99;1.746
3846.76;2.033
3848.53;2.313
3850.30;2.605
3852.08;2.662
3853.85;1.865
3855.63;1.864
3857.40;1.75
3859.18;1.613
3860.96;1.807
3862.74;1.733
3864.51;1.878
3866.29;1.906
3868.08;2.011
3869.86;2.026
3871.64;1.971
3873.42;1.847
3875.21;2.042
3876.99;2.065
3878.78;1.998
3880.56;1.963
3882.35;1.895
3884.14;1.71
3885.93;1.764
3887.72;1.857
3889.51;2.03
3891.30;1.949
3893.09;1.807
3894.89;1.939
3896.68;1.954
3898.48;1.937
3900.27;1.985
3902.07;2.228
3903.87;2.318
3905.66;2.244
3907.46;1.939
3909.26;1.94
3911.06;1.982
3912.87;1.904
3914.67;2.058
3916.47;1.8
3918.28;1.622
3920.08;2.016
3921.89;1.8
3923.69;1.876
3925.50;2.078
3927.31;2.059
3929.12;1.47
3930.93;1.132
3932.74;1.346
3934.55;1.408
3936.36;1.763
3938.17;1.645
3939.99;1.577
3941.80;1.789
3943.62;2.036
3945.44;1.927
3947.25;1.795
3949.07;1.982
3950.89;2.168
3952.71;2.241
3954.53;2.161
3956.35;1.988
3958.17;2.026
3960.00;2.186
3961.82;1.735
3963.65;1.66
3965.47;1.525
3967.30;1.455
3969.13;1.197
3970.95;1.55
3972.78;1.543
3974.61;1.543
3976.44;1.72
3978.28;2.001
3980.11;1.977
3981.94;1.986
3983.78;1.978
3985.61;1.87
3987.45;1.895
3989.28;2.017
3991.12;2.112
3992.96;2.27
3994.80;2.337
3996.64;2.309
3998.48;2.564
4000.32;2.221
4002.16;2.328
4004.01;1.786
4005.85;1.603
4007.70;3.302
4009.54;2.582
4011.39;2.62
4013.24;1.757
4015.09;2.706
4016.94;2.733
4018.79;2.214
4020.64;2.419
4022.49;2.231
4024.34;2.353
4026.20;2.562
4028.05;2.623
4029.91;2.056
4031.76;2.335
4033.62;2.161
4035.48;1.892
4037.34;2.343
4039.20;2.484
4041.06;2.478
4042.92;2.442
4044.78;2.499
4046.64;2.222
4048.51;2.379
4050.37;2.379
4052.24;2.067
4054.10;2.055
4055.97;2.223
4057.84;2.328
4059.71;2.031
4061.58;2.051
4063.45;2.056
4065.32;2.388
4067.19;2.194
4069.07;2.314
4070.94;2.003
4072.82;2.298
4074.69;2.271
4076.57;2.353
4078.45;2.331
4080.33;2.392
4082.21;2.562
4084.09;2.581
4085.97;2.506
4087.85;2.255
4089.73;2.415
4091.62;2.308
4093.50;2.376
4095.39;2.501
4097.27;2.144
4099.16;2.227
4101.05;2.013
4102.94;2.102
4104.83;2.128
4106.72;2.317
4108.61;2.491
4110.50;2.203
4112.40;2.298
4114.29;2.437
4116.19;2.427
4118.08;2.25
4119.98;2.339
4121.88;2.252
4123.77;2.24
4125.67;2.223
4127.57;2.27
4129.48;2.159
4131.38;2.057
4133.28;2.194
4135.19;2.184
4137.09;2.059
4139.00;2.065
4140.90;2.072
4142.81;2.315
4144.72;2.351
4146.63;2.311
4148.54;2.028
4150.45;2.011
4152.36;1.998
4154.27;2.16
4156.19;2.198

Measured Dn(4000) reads 1.3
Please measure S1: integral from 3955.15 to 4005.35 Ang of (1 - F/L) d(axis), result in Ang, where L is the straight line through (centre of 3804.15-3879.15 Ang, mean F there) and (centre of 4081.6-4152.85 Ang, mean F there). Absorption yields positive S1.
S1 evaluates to 3.0 Ang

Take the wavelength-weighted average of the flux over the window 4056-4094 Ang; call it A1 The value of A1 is 2.3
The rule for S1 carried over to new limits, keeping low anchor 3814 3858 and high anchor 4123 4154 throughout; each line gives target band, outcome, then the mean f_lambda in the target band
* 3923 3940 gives 2.2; 1.63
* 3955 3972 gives 1.9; 1.71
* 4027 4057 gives -3.9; 2.29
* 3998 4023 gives -4.7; 2.36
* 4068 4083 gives -1.7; 2.31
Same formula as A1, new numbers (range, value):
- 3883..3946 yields 1.85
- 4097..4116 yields 2.25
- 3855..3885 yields 1.89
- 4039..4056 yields 2.32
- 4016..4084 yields 2.3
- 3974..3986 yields 1.88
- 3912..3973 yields 1.78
